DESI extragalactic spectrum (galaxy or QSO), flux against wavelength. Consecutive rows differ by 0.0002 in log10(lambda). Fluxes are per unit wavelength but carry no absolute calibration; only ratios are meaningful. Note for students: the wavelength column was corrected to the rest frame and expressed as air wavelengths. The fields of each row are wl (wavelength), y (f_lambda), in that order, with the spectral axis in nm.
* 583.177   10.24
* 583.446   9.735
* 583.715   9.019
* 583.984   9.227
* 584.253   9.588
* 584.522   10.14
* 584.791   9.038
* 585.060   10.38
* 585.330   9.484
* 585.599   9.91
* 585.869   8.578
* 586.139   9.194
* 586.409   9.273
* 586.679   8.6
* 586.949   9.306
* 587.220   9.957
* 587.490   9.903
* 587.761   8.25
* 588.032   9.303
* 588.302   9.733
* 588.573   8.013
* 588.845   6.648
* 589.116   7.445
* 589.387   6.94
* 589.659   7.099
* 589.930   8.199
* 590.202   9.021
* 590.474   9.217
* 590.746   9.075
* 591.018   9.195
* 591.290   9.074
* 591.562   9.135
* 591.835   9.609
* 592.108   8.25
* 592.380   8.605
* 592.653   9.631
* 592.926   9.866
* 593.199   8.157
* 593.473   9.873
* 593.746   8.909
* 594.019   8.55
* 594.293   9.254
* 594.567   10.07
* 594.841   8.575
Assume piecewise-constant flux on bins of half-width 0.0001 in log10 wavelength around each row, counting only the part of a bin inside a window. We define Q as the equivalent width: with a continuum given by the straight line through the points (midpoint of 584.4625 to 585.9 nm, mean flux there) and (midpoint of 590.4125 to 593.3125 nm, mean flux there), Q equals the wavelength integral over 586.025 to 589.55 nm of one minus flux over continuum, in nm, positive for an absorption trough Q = 0.29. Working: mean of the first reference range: 9.64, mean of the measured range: 8.64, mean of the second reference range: 9.08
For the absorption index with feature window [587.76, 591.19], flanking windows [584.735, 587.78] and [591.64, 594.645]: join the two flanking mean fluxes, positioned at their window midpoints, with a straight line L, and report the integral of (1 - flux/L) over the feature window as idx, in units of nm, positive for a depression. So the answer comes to 0.35 nm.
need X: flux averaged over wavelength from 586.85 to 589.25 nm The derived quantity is 8.72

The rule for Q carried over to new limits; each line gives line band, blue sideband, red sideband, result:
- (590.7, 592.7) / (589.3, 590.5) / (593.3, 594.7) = -0.108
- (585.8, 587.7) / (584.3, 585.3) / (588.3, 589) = -0.104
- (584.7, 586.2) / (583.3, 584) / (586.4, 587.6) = -0.011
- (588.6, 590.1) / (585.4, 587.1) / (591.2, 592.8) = 0.287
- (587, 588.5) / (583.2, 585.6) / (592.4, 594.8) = 0.019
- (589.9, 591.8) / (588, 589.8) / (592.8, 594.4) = -0.165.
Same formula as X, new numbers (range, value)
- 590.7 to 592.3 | 9.04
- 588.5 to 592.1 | 8.36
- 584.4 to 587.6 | 9.48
